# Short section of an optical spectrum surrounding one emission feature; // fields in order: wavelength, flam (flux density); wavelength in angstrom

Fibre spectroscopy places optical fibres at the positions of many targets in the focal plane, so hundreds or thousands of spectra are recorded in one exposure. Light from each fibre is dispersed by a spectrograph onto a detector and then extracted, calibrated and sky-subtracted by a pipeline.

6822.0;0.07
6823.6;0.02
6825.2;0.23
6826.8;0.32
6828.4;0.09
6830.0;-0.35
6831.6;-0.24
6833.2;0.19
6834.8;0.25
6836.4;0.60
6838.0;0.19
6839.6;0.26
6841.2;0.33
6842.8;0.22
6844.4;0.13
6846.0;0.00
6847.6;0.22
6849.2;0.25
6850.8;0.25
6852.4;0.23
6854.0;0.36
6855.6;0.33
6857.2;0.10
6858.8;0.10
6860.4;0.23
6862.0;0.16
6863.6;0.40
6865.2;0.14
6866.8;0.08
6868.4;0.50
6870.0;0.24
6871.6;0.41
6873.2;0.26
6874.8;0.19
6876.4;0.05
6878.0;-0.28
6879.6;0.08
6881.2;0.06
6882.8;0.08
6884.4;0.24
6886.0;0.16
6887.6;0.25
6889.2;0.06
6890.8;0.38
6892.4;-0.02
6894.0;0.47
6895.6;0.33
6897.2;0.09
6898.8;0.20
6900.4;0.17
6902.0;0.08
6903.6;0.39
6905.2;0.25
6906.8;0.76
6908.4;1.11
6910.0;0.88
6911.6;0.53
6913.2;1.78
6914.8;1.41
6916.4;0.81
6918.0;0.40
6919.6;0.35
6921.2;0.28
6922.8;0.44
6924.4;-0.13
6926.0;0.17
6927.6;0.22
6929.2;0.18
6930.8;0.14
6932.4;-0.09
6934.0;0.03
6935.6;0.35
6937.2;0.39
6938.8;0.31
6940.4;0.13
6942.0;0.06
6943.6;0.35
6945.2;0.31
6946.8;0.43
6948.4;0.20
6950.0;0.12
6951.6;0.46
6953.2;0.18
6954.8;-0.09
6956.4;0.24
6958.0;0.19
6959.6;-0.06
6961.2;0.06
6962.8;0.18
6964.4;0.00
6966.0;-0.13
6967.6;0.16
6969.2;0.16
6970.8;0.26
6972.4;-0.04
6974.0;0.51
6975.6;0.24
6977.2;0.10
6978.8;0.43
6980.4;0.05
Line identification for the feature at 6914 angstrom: [O II] 3727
